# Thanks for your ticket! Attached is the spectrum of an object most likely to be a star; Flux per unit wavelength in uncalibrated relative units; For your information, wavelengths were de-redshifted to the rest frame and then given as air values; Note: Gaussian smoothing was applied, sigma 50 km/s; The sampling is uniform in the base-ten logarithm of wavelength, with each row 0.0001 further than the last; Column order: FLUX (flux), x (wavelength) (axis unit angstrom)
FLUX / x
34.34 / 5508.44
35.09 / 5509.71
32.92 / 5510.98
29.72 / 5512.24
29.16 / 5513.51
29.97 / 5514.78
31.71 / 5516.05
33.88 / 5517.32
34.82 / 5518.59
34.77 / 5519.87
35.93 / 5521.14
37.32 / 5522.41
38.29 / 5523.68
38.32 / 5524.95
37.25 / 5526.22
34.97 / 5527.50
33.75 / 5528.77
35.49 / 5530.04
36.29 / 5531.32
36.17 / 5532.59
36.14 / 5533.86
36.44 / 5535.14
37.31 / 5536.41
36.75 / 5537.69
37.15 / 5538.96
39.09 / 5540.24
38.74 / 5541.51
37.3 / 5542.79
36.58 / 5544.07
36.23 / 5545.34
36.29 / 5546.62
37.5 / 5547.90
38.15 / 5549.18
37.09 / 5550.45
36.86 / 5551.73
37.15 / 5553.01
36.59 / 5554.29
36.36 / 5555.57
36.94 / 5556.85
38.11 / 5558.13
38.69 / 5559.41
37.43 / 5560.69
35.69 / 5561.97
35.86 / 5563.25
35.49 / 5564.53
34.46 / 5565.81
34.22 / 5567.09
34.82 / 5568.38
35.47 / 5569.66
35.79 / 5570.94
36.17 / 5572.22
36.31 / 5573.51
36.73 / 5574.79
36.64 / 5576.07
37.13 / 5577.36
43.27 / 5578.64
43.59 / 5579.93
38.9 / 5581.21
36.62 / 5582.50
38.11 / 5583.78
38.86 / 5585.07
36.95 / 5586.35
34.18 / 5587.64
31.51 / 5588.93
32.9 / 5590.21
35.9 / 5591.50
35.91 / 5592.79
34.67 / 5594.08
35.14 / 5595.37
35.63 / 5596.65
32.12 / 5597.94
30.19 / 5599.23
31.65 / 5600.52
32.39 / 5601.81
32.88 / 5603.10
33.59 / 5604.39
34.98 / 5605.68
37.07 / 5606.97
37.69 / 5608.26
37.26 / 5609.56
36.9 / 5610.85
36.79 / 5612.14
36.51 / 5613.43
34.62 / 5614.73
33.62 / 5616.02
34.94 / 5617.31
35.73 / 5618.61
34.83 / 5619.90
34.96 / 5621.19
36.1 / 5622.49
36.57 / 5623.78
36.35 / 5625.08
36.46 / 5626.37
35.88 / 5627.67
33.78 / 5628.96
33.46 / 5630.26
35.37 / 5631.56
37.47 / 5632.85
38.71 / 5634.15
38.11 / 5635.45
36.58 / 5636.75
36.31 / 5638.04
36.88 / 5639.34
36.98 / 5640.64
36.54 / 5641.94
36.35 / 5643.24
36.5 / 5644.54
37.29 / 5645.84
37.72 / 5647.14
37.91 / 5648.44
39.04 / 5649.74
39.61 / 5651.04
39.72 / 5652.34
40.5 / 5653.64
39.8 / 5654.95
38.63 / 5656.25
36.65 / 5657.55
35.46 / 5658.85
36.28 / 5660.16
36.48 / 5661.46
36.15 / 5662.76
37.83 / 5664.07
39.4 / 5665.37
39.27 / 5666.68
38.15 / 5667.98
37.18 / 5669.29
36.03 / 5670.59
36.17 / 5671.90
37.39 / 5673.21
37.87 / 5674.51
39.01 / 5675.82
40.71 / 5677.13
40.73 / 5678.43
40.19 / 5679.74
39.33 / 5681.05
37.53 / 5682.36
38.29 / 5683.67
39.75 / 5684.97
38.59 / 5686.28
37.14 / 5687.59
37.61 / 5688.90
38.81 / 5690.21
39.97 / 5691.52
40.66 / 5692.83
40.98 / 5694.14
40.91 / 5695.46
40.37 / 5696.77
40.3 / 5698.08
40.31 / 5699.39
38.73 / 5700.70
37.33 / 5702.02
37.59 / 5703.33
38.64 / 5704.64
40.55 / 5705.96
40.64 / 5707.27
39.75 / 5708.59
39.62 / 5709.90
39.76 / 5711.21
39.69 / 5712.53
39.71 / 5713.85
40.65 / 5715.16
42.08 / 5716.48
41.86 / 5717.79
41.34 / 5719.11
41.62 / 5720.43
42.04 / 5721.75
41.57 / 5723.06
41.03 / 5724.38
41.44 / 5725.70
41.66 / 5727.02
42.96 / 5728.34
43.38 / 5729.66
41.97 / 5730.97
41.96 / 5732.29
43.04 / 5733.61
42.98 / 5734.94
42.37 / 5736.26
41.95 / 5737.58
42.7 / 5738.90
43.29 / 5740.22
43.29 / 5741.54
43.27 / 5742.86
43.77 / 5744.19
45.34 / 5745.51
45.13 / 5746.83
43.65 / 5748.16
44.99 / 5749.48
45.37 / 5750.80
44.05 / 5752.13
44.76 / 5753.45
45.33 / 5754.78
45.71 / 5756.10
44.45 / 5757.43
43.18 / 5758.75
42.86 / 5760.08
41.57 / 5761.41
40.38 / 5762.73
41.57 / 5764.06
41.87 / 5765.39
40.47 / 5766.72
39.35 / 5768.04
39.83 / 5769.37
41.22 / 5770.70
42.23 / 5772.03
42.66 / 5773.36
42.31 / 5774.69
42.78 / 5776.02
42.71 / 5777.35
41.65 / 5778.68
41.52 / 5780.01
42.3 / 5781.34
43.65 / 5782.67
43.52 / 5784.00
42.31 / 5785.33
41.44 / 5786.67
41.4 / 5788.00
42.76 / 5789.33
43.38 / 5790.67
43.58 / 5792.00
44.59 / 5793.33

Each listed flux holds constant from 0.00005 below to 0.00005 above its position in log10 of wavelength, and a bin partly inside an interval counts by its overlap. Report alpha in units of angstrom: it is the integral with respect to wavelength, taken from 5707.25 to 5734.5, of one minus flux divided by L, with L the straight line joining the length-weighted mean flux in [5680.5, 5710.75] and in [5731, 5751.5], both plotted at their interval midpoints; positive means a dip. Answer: 0.17 angstrom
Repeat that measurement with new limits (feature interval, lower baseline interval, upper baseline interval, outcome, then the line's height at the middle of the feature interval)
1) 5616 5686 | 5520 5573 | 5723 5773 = 4.3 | 39.8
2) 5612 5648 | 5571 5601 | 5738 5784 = 1.6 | 37.8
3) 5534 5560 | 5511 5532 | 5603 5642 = -1.8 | 34.8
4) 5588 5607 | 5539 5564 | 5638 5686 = 2.0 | 37.5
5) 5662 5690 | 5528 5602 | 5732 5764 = 1.6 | 40.7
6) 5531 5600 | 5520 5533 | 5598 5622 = -1.7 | 35.6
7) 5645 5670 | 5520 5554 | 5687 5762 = 1.2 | 40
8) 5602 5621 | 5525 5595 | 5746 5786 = 1.4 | 38.2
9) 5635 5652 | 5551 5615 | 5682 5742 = 0.3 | 38.2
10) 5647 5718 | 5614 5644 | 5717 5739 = 0.6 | 39.3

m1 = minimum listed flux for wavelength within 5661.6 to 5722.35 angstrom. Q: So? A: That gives 36.03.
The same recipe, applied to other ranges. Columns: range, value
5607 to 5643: 33.46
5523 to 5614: 30.19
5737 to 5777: 39.35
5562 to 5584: 34.22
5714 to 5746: 40.65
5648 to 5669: 35.46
